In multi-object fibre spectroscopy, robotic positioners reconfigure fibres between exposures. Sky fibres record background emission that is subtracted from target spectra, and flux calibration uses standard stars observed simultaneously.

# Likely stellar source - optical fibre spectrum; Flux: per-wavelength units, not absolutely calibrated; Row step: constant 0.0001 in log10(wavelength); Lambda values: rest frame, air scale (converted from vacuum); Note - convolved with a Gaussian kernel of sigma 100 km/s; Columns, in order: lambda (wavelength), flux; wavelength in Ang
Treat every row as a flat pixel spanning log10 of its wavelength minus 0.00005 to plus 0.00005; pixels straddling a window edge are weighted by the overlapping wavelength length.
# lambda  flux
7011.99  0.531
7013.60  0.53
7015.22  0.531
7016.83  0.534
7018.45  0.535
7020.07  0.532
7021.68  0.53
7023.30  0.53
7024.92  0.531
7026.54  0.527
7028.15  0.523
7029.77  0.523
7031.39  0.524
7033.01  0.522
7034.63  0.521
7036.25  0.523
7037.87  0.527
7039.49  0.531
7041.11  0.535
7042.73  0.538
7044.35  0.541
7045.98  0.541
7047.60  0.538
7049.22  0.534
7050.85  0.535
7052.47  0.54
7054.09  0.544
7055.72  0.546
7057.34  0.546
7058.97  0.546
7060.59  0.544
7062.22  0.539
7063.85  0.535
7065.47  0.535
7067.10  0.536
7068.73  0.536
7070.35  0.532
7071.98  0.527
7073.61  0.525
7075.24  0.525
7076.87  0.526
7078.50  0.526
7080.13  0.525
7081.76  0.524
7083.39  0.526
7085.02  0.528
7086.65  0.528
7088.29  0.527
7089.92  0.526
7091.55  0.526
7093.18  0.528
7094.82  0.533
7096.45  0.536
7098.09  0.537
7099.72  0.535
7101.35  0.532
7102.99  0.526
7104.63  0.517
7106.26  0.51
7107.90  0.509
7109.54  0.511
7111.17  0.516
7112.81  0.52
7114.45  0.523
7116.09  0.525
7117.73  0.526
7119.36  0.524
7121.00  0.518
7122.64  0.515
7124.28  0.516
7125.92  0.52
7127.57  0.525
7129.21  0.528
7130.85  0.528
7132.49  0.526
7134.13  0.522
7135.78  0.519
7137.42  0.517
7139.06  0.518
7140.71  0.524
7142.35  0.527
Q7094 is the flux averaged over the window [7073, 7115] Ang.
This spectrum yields 0.525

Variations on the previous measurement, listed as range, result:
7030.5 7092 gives 0.532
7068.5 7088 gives 0.527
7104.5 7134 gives 0.52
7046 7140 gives 0.528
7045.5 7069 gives 0.54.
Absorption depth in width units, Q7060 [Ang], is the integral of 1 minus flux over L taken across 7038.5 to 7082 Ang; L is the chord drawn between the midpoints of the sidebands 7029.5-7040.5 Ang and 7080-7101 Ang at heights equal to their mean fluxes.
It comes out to -0.7 Ang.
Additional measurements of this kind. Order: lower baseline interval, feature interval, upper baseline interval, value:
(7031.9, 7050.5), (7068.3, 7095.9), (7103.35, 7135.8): -0.1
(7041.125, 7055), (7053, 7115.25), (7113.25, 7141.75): 0.2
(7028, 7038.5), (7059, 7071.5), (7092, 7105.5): -0.2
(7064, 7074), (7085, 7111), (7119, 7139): 0.1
